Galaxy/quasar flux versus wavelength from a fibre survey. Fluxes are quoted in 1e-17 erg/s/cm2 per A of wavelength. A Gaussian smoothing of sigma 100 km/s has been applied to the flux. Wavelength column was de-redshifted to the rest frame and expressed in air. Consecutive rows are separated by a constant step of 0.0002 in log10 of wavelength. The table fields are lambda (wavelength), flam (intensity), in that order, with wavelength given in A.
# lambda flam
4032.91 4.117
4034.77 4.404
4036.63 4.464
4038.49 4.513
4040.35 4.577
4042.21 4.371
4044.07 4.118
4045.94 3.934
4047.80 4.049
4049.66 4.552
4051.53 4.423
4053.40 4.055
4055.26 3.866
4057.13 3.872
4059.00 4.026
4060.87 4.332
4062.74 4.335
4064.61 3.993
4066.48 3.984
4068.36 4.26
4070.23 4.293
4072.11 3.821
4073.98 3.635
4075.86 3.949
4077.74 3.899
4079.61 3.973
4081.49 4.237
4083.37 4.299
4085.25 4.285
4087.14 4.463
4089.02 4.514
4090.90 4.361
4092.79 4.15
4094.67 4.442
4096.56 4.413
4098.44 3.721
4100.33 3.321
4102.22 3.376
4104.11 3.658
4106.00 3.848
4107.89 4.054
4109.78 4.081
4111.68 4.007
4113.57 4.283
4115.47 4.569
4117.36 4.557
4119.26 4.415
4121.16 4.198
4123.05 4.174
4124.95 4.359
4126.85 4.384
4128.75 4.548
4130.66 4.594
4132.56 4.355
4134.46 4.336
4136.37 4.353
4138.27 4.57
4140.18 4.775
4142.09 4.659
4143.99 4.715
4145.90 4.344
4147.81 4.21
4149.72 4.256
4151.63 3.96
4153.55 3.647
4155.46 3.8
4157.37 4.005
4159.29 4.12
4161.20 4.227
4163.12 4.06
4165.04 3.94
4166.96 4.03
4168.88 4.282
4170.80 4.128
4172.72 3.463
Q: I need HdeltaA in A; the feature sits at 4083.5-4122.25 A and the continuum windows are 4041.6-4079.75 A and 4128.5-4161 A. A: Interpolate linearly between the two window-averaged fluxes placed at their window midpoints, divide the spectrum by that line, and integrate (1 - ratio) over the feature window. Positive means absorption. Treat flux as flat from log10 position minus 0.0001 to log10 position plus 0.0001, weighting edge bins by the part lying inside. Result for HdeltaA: 0.5 A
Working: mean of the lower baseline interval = 4.08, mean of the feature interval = 4.14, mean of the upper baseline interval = 4.3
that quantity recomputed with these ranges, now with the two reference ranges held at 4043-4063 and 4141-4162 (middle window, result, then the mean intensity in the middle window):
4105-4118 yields -0.08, 4.19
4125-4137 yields -0.73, 4.42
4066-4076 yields 0.36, 3.99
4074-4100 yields -0.09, 4.17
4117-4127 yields -0.40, 4.33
